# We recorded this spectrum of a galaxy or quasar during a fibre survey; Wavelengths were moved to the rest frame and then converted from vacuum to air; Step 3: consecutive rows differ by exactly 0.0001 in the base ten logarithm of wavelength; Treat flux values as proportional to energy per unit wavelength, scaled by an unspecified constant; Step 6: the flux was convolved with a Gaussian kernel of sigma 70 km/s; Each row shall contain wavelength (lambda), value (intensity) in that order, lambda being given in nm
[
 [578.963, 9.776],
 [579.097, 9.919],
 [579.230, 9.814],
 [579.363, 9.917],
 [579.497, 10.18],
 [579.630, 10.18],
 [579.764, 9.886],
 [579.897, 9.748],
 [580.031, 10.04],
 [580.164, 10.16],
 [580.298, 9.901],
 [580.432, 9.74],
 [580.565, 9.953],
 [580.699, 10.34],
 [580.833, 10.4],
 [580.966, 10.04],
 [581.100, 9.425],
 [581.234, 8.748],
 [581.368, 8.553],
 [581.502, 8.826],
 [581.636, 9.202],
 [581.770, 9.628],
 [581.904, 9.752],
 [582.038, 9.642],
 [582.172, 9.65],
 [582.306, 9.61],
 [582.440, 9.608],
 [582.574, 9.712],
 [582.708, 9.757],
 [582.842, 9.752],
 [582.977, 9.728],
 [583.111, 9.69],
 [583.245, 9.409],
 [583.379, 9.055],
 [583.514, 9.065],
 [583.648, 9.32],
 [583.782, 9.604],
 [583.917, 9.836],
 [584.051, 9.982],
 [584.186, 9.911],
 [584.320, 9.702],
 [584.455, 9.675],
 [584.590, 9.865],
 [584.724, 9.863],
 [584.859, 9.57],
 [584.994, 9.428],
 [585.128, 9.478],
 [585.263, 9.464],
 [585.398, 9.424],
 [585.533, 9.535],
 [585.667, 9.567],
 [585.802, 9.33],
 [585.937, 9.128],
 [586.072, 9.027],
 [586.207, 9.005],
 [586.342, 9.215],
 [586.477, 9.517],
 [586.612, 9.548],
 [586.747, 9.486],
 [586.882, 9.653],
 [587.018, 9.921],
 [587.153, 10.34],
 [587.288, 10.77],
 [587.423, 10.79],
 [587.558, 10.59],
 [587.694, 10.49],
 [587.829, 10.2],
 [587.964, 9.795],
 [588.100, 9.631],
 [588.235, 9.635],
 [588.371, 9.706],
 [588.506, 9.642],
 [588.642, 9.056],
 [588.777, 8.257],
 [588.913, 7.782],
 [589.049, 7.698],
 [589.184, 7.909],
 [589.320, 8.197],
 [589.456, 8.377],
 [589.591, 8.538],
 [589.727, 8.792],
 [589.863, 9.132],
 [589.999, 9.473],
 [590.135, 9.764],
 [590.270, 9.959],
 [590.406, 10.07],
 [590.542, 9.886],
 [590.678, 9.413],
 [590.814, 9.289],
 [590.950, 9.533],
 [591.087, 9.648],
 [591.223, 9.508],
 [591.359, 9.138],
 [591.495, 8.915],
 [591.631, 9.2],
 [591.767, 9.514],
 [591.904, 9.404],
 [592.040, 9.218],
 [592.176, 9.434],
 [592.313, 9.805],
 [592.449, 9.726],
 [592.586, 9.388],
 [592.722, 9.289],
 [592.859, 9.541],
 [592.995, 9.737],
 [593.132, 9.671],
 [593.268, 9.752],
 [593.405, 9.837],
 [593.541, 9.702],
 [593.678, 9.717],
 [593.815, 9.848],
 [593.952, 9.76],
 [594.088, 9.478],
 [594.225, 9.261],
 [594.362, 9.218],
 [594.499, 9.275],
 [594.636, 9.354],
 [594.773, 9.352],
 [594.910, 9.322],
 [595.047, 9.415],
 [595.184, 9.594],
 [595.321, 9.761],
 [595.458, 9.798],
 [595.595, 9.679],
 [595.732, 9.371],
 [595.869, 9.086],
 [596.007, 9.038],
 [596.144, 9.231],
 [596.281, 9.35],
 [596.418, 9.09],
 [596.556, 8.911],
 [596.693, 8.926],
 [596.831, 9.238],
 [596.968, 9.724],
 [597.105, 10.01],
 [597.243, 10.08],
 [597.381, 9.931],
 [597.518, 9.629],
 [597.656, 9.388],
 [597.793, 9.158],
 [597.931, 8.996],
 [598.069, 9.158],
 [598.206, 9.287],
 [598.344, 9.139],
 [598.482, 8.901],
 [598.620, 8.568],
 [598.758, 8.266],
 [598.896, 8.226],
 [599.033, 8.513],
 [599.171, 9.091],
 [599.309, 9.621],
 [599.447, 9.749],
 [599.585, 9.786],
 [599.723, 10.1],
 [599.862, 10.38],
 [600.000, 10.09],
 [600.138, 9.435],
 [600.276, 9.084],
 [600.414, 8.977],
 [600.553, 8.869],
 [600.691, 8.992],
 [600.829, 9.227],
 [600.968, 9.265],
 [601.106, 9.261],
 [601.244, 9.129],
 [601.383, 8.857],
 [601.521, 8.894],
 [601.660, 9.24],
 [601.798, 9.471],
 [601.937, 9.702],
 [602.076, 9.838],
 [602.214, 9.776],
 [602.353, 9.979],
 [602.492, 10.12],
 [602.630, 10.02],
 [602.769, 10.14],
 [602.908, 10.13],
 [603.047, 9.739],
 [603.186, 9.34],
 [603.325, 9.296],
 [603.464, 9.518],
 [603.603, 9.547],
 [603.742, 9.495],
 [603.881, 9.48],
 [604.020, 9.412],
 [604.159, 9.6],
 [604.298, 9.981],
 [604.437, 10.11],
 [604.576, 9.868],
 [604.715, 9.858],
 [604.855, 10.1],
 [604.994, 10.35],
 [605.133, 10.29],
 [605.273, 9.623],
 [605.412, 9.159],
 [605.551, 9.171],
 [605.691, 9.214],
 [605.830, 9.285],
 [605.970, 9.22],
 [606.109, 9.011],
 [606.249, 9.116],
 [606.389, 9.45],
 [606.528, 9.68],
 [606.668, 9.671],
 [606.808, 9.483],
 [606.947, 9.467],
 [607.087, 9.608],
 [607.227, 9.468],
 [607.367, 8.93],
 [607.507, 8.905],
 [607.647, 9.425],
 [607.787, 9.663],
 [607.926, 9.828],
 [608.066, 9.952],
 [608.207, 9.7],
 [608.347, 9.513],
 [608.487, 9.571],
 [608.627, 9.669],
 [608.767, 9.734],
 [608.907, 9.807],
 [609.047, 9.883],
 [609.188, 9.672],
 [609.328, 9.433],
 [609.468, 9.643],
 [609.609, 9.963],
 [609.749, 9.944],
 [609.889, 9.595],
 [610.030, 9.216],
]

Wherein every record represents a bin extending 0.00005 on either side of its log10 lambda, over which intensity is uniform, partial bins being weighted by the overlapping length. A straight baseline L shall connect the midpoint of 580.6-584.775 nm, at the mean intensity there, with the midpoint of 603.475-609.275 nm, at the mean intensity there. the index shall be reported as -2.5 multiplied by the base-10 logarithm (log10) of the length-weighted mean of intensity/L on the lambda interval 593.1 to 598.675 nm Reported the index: 0.020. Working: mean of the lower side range 9.59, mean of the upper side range 9.58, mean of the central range 9.42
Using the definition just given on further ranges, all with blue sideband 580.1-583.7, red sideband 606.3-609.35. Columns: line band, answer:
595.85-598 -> 0.02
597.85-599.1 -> 0.09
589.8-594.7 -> 0.01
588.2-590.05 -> 0.10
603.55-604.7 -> -0.02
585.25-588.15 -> -0.02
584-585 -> -0.02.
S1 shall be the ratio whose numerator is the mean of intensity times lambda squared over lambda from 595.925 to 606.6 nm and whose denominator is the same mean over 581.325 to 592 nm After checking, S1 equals 1.05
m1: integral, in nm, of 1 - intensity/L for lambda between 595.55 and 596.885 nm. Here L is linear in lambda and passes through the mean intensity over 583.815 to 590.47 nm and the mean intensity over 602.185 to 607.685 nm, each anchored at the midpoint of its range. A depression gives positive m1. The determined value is 0.05 nm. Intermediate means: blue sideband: 9.46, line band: 9.18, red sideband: 9.6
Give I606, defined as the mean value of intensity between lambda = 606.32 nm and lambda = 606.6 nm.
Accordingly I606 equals 9.58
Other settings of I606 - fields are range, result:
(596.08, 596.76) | 9.11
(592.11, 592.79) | 9.52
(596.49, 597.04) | 9.22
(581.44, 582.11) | 9.41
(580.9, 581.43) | 9.19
